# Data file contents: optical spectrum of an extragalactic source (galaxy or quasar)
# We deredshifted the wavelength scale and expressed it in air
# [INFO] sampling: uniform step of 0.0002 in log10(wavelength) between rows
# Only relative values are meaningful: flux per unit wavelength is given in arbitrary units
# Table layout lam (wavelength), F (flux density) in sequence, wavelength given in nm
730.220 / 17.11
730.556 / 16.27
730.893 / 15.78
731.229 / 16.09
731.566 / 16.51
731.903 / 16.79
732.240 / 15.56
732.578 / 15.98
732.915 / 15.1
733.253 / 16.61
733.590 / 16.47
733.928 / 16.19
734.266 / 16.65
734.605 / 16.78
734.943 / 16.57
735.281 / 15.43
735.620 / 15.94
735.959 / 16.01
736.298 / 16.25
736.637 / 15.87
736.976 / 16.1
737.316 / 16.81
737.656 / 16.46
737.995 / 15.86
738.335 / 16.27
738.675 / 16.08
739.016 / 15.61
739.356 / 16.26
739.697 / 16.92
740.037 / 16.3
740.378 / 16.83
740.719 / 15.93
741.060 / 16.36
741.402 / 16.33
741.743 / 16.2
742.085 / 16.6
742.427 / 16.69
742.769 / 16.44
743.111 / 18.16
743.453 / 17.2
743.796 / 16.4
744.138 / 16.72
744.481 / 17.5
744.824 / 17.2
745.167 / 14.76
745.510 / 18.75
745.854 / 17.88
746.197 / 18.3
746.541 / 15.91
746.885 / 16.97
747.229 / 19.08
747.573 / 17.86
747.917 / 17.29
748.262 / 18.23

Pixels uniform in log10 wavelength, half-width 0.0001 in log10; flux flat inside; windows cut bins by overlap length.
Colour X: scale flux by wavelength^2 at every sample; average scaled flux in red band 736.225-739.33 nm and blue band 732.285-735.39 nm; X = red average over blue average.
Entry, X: 1.01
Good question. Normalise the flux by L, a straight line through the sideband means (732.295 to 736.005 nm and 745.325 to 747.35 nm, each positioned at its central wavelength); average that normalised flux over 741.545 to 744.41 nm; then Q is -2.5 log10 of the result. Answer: 0.03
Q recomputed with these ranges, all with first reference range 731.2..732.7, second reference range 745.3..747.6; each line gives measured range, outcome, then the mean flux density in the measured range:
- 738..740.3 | 0.05 mag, 16.2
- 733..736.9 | 0.02 mag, 16.2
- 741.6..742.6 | 0.05 mag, 16.5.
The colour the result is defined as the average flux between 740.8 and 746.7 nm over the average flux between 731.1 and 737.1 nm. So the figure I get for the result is 1.05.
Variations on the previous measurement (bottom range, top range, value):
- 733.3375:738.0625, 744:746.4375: 1.06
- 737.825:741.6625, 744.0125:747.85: 1.07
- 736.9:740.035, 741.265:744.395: 1.03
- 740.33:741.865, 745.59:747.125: 1.07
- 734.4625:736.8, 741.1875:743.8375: 1.04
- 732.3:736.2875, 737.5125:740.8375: 1.01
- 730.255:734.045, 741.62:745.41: 1.04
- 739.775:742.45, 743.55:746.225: 1.04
